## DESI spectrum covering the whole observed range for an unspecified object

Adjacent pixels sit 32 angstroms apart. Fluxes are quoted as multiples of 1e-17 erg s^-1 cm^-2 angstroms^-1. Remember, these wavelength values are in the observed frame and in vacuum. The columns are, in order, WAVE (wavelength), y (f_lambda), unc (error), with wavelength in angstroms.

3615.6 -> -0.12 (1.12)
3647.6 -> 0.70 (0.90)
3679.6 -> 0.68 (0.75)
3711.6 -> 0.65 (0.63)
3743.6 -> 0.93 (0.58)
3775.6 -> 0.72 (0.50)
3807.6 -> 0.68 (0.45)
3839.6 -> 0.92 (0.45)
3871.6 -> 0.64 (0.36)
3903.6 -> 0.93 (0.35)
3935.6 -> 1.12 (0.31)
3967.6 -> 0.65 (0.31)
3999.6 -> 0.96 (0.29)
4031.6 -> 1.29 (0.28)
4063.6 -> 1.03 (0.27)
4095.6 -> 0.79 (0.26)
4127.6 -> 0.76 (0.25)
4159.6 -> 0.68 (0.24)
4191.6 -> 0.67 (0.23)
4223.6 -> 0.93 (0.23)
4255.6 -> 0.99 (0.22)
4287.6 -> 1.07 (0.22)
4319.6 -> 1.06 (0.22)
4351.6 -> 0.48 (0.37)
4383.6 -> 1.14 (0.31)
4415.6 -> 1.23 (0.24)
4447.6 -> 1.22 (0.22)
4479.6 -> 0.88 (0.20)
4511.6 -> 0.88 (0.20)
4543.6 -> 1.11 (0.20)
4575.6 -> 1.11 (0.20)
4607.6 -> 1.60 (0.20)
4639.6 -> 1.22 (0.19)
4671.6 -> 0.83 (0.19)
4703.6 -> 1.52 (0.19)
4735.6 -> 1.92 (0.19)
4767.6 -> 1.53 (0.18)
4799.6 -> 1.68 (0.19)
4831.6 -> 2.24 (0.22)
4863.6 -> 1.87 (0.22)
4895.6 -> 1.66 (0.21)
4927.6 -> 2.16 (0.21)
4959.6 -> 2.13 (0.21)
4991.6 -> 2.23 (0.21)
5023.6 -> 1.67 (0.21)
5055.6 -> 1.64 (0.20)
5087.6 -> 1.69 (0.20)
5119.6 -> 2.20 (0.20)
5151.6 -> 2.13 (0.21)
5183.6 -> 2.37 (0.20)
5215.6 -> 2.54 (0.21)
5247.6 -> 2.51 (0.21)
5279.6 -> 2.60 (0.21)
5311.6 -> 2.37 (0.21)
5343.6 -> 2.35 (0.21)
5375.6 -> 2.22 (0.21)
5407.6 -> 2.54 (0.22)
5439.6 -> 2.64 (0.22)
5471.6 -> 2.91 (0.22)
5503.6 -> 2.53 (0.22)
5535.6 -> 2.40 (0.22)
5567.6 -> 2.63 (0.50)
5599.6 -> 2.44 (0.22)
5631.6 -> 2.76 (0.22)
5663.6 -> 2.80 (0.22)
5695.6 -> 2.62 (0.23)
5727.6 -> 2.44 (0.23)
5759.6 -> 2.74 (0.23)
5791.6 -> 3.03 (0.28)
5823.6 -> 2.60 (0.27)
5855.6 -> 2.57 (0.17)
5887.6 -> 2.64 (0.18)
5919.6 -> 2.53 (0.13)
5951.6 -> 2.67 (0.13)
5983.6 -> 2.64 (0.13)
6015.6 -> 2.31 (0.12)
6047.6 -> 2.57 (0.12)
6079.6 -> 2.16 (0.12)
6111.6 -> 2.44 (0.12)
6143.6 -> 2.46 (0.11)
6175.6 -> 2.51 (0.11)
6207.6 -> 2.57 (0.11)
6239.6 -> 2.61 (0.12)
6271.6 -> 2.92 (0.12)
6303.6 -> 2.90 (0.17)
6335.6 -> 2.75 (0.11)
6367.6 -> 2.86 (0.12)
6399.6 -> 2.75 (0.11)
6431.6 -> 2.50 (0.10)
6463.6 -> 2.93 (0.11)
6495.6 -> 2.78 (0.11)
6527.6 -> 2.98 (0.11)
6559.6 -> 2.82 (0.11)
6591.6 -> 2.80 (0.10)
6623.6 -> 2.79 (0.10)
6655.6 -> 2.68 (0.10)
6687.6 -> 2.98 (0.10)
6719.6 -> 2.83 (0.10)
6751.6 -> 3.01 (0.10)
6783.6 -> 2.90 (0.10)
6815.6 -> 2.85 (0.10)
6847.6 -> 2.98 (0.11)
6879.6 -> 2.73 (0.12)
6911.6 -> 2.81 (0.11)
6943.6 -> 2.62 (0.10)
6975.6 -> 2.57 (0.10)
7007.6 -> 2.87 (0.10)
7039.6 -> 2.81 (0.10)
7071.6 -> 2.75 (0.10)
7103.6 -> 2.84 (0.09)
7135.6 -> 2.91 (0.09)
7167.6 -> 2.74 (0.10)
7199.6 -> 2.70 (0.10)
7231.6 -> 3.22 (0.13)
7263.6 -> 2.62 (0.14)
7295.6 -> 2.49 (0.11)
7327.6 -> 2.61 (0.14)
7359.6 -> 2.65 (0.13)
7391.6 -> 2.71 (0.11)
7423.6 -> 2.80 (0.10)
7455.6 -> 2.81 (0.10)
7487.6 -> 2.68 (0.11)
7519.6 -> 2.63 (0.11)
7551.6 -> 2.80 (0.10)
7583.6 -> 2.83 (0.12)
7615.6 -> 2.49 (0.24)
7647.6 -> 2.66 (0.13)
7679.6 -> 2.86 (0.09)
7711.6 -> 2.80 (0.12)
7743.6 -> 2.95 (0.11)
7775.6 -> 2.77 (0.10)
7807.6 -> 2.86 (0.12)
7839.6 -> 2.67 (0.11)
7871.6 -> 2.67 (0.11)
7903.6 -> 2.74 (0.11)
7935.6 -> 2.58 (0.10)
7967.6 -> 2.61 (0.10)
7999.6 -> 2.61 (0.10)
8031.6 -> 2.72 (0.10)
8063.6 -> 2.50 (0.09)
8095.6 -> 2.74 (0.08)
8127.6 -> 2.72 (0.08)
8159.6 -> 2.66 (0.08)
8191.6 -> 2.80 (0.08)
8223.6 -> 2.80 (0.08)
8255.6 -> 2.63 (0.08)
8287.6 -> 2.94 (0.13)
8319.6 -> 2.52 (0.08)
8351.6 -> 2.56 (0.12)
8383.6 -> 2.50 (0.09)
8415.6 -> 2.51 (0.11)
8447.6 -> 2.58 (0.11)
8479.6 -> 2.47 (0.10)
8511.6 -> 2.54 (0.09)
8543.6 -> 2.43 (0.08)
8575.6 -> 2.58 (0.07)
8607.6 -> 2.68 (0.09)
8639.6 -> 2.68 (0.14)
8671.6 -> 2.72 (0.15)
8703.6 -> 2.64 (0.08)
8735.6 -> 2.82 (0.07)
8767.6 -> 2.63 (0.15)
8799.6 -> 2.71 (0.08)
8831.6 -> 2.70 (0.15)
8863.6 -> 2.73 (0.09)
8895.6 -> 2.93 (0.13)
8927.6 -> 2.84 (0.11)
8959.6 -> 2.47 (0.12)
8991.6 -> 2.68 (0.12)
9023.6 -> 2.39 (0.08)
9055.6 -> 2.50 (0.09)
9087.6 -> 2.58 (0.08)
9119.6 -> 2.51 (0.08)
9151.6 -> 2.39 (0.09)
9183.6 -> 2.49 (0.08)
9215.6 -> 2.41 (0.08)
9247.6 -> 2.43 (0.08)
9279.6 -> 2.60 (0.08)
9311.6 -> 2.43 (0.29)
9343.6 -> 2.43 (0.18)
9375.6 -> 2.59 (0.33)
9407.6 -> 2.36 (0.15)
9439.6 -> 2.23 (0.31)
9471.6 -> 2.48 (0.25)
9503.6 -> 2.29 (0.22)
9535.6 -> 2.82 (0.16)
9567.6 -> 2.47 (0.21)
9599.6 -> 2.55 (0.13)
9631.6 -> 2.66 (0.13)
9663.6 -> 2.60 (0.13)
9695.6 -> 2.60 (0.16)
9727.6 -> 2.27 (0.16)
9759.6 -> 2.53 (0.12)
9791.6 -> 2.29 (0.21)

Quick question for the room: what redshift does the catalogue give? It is 0.18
